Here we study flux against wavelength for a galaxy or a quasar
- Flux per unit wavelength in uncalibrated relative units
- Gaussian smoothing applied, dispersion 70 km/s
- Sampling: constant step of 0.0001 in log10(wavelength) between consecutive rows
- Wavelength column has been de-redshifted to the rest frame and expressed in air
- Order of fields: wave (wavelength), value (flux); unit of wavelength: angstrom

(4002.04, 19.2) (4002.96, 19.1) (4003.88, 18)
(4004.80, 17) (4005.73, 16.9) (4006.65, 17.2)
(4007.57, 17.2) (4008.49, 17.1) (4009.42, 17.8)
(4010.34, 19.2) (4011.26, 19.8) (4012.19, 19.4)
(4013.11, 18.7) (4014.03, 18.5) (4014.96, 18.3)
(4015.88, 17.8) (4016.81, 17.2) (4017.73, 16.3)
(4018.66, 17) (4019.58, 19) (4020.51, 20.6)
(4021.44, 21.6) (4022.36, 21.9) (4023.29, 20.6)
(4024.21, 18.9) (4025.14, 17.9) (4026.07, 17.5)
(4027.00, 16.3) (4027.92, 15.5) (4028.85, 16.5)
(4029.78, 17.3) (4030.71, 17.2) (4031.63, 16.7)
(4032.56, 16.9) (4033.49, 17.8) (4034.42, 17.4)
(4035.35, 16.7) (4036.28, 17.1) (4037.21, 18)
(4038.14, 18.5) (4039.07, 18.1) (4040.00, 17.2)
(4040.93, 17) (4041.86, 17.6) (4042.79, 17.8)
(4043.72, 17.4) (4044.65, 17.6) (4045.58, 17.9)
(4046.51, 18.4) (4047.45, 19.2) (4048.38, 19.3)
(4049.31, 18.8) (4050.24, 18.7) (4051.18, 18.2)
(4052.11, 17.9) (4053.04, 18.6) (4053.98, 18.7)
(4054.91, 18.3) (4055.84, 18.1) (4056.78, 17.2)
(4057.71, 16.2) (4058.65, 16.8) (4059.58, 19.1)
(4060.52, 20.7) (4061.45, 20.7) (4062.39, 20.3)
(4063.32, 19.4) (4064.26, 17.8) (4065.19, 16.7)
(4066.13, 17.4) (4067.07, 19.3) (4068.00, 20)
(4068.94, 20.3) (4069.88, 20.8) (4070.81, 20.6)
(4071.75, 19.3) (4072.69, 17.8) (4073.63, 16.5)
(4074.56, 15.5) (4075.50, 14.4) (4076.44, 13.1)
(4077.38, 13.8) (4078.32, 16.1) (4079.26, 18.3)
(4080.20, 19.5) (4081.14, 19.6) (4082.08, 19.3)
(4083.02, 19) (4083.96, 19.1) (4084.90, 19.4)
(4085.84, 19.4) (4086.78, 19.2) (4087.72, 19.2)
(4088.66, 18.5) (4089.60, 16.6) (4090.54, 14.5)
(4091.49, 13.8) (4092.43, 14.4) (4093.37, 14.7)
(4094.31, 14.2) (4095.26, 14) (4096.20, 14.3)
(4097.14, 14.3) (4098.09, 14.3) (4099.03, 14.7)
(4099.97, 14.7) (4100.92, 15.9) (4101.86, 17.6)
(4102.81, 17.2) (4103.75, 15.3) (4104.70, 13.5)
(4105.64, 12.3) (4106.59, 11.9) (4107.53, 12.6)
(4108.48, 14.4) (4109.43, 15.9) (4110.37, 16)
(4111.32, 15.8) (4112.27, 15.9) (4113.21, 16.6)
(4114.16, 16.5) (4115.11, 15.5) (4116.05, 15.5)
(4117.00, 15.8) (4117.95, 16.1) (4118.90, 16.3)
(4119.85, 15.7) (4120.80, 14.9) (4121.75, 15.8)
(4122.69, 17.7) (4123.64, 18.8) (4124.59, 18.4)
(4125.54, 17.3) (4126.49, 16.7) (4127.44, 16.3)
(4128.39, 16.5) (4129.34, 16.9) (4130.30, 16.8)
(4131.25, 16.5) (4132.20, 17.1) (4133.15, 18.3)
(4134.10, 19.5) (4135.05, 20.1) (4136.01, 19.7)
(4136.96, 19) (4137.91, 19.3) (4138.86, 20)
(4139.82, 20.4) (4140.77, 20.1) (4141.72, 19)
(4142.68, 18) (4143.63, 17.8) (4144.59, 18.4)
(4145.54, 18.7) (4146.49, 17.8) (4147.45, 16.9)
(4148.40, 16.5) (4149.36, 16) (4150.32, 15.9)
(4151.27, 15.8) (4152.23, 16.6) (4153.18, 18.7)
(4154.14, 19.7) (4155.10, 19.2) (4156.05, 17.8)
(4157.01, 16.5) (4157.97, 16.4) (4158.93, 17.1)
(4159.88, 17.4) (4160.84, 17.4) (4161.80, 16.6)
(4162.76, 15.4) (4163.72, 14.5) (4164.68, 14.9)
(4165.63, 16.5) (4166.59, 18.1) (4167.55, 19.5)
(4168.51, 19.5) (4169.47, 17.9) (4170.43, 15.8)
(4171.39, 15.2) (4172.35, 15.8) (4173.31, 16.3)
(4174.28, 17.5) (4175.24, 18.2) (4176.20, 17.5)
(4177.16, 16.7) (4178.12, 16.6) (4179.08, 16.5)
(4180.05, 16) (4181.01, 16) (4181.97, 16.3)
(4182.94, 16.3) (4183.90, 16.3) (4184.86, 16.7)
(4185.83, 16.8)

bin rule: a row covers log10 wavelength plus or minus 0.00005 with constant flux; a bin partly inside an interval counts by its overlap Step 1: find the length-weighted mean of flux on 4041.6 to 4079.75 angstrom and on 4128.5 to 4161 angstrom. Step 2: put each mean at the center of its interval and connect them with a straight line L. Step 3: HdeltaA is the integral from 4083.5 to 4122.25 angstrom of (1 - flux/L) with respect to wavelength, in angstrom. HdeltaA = 5.06 angstrom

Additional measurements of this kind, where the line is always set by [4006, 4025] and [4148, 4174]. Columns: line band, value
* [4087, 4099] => 1.66 angstrom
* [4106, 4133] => 2.06 angstrom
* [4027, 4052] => 1.04 angstrom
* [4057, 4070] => -0.56 angstrom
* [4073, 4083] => 0.66 angstrom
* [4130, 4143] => -1.26 angstrom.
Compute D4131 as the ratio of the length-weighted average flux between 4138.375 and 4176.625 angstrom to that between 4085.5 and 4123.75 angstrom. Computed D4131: 1.12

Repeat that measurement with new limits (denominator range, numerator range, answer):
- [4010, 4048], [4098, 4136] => 0.89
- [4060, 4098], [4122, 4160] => 1.02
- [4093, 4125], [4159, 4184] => 1.09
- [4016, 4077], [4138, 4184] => 0.96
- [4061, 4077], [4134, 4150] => 1.02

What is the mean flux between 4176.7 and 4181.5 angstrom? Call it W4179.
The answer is 16.4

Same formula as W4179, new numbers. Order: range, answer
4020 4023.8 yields 21.1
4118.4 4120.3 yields 16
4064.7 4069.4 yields 18.7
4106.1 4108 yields 12.3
